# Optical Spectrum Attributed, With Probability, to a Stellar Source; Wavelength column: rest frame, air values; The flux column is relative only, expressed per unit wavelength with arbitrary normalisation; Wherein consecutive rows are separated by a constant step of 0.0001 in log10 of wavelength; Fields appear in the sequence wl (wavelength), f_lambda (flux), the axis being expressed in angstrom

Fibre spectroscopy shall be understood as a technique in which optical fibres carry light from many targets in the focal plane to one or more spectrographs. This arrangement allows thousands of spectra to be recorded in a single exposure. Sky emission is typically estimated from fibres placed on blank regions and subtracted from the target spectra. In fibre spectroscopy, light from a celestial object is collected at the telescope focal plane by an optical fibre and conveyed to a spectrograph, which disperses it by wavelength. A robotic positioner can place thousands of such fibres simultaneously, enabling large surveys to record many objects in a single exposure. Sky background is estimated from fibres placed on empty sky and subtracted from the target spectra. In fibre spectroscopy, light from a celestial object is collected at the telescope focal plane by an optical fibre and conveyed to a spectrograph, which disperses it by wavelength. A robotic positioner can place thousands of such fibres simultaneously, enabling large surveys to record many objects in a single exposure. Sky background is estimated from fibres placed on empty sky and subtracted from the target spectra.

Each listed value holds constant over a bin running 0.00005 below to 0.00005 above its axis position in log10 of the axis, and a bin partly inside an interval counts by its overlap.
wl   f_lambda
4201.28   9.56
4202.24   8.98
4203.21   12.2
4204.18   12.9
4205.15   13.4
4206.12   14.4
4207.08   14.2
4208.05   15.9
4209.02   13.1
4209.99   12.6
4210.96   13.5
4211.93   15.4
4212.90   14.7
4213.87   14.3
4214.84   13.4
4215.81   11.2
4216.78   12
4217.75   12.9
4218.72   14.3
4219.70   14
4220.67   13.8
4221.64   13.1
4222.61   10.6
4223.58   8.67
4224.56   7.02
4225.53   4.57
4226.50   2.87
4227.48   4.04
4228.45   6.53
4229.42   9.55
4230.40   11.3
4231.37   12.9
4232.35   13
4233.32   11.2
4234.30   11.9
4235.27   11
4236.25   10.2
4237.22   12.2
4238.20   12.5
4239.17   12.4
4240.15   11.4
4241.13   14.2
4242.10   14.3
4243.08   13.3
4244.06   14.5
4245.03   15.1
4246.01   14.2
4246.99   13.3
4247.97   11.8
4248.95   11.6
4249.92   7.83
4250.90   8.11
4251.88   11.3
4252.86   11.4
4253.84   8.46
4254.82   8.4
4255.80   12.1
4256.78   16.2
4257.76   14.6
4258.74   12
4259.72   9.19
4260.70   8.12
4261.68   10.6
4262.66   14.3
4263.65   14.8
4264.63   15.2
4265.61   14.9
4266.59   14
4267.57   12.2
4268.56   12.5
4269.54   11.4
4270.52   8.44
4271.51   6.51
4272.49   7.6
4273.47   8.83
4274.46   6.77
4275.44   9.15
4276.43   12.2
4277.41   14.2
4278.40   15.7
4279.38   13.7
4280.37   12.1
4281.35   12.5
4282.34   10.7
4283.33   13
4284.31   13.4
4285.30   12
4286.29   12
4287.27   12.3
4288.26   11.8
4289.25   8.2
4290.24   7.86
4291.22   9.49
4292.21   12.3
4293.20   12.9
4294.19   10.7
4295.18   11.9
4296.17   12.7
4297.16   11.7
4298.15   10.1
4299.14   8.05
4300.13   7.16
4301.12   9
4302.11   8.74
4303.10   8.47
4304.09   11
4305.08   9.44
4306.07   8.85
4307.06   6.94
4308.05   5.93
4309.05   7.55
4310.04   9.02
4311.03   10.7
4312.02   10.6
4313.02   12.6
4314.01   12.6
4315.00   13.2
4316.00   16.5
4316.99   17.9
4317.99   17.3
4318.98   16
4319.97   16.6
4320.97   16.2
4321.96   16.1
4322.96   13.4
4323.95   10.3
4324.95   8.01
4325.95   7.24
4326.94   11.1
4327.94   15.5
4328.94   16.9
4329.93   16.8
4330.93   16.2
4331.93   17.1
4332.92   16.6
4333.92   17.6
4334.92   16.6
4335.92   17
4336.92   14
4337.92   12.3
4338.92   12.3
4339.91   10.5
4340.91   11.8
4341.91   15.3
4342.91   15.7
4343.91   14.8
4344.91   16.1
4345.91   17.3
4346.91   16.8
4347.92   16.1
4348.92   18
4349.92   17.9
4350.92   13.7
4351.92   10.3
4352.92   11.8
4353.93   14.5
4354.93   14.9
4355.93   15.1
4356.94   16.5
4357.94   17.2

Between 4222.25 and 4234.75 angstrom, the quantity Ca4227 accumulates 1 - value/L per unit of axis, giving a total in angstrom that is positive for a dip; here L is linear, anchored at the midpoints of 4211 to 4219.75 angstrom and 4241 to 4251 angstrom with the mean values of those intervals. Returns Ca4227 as 4.2 angstrom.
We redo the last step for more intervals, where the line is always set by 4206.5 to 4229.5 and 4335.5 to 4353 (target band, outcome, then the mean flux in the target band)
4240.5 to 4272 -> 0.82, 12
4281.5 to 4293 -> 1.64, 11.3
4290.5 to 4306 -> 3.76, 10.2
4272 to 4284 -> 1.41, 11.4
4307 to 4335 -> 1.12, 13.5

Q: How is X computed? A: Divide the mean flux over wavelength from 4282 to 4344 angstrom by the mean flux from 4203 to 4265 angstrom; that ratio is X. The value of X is 1.04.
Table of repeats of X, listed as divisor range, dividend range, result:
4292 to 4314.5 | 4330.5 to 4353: 1.52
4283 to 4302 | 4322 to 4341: 1.28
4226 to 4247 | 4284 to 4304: 0.92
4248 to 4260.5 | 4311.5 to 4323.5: 1.37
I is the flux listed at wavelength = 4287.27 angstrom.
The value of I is 12.3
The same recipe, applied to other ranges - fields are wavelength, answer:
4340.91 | 11.8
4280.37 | 12.1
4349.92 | 17.9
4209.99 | 12.6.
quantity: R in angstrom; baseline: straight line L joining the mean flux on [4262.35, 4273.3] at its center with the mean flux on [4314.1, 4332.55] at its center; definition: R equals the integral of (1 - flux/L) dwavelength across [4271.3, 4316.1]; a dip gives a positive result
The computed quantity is 8.5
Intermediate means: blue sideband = 11.9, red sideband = 14.5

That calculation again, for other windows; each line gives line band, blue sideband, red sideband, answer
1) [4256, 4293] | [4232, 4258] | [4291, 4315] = -2.13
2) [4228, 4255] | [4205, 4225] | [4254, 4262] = 0.75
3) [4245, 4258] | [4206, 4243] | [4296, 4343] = 0.41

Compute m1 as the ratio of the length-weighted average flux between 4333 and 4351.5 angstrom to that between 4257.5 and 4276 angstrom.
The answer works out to 1.38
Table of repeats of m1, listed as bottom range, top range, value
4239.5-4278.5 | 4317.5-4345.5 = 1.24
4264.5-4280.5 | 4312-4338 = 1.28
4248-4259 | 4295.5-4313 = 0.84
